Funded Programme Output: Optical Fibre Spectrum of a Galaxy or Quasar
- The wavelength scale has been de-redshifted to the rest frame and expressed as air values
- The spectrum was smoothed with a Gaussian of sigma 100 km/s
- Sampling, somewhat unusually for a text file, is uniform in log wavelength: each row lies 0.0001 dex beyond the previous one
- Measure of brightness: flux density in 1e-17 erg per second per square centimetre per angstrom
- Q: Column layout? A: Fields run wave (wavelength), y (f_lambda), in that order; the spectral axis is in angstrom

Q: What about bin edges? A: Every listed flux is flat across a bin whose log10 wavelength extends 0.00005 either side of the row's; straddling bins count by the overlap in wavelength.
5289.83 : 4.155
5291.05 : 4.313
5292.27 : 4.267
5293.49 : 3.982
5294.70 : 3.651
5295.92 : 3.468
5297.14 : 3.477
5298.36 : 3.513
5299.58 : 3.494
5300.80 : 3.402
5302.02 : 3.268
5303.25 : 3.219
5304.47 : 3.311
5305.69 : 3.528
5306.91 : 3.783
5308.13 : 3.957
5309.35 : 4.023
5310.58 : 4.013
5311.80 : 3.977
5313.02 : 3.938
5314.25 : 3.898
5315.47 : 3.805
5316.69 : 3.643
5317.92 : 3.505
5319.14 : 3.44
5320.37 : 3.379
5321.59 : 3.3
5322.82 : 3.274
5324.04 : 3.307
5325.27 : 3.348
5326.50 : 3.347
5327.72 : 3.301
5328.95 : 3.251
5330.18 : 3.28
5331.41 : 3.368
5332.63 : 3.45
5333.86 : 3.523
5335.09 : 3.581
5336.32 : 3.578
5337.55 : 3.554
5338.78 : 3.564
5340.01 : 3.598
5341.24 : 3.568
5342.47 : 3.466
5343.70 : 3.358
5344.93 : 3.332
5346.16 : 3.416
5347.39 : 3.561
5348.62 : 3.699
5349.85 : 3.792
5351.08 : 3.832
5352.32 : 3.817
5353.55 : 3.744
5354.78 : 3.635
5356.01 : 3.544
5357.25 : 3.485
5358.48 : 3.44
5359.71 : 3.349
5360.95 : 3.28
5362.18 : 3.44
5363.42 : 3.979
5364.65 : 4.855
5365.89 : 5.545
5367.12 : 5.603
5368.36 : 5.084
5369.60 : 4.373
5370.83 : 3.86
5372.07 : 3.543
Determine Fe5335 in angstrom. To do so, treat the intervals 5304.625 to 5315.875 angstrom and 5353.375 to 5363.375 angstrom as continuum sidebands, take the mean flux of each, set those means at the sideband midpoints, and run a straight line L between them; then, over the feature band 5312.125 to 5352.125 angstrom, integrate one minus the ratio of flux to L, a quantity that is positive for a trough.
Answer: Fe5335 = 1.97 angstrom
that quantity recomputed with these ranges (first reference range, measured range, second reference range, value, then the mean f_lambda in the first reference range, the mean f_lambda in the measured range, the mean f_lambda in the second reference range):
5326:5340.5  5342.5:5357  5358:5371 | 1.1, 3.45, 3.6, 4.28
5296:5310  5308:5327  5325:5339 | -0.8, 3.54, 3.63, 3.43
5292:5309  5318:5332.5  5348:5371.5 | 1.7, 3.59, 3.34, 4.02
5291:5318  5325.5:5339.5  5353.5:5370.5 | 1.7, 3.71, 3.43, 4.11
